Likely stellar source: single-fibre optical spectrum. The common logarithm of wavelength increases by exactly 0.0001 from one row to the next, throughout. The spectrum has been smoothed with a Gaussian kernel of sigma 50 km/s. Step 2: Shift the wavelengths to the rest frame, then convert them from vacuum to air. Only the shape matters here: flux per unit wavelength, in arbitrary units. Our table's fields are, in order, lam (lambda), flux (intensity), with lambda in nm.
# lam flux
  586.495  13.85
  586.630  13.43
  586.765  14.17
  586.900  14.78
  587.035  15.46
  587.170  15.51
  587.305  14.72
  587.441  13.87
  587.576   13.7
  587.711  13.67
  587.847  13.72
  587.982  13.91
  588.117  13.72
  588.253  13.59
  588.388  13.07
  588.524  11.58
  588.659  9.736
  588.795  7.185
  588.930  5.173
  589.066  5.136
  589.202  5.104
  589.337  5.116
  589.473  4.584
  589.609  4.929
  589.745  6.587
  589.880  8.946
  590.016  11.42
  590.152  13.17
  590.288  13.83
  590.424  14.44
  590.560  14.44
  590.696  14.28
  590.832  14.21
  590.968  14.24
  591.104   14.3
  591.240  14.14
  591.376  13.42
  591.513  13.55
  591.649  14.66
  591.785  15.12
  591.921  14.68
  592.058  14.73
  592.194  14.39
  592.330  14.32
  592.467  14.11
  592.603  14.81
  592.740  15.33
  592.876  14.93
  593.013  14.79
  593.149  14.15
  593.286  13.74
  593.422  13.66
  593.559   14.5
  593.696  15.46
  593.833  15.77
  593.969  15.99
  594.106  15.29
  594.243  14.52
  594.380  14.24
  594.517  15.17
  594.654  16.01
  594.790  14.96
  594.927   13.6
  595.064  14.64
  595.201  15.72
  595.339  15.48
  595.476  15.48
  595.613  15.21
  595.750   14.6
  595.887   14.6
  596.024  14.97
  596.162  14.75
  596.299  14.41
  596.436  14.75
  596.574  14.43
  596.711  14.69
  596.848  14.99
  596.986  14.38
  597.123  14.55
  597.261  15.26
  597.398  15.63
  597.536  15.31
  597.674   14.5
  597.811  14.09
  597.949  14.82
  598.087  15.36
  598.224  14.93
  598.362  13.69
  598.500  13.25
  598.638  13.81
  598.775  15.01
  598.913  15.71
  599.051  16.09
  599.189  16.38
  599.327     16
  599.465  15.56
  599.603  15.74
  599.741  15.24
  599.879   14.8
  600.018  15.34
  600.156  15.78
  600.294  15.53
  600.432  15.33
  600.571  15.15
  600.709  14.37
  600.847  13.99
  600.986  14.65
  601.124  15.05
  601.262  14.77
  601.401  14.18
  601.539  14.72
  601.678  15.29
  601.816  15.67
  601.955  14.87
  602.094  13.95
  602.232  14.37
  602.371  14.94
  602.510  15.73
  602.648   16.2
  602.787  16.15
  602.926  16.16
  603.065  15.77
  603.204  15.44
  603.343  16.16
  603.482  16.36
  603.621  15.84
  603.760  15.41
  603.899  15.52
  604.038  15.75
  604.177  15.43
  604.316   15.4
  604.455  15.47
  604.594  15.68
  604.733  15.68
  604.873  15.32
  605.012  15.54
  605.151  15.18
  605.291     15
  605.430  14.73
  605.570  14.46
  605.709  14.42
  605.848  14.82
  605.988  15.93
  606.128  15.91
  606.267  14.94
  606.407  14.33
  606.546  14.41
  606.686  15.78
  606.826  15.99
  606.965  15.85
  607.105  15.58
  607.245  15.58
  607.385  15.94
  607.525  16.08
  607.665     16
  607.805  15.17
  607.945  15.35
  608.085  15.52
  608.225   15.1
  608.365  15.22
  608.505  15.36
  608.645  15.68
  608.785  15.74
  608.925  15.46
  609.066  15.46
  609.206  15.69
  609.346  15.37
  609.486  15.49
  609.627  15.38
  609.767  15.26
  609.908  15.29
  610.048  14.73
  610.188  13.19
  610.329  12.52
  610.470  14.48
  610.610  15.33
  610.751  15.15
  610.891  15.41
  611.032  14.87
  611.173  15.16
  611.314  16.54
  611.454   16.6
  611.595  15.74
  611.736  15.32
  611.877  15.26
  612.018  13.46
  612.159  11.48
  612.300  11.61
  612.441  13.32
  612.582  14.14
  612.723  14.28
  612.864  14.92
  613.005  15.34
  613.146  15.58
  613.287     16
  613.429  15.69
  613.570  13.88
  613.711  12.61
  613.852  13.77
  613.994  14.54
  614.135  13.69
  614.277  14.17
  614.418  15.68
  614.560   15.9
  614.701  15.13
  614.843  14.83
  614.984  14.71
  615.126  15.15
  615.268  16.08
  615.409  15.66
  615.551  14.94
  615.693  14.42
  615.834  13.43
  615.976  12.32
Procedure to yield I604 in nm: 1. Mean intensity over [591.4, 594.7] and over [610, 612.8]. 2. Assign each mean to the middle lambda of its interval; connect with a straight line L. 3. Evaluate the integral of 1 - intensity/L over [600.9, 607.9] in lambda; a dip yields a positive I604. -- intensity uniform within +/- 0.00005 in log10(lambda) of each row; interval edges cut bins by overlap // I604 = -0.39 nm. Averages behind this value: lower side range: 14.7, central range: 15.3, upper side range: 14.4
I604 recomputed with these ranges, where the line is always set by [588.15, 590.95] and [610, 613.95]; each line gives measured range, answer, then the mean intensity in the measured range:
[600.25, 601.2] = -0.20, 14.9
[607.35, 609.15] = -0.23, 15.5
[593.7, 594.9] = -0.47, 15.2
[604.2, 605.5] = -0.23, 15.3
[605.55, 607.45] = -0.27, 15.3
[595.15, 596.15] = -0.35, 15.1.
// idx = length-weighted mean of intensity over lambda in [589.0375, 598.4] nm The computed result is 13.8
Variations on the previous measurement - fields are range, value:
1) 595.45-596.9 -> 14.8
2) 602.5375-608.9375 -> 15.5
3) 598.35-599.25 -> 14.9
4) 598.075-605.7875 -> 15.2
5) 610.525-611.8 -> 15.6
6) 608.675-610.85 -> 15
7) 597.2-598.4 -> 14.9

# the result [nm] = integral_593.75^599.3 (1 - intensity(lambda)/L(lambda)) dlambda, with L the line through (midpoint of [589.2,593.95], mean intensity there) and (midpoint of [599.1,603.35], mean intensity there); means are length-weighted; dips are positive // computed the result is -0.31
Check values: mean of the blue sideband 13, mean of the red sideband 15.3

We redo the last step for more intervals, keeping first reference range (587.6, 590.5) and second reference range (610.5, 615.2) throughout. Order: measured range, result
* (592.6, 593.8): -0.42 nm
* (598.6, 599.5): -0.27 nm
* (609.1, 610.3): -0.08 nm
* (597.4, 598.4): -0.26 nm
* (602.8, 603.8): -0.24 nm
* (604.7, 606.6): -0.25 nm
